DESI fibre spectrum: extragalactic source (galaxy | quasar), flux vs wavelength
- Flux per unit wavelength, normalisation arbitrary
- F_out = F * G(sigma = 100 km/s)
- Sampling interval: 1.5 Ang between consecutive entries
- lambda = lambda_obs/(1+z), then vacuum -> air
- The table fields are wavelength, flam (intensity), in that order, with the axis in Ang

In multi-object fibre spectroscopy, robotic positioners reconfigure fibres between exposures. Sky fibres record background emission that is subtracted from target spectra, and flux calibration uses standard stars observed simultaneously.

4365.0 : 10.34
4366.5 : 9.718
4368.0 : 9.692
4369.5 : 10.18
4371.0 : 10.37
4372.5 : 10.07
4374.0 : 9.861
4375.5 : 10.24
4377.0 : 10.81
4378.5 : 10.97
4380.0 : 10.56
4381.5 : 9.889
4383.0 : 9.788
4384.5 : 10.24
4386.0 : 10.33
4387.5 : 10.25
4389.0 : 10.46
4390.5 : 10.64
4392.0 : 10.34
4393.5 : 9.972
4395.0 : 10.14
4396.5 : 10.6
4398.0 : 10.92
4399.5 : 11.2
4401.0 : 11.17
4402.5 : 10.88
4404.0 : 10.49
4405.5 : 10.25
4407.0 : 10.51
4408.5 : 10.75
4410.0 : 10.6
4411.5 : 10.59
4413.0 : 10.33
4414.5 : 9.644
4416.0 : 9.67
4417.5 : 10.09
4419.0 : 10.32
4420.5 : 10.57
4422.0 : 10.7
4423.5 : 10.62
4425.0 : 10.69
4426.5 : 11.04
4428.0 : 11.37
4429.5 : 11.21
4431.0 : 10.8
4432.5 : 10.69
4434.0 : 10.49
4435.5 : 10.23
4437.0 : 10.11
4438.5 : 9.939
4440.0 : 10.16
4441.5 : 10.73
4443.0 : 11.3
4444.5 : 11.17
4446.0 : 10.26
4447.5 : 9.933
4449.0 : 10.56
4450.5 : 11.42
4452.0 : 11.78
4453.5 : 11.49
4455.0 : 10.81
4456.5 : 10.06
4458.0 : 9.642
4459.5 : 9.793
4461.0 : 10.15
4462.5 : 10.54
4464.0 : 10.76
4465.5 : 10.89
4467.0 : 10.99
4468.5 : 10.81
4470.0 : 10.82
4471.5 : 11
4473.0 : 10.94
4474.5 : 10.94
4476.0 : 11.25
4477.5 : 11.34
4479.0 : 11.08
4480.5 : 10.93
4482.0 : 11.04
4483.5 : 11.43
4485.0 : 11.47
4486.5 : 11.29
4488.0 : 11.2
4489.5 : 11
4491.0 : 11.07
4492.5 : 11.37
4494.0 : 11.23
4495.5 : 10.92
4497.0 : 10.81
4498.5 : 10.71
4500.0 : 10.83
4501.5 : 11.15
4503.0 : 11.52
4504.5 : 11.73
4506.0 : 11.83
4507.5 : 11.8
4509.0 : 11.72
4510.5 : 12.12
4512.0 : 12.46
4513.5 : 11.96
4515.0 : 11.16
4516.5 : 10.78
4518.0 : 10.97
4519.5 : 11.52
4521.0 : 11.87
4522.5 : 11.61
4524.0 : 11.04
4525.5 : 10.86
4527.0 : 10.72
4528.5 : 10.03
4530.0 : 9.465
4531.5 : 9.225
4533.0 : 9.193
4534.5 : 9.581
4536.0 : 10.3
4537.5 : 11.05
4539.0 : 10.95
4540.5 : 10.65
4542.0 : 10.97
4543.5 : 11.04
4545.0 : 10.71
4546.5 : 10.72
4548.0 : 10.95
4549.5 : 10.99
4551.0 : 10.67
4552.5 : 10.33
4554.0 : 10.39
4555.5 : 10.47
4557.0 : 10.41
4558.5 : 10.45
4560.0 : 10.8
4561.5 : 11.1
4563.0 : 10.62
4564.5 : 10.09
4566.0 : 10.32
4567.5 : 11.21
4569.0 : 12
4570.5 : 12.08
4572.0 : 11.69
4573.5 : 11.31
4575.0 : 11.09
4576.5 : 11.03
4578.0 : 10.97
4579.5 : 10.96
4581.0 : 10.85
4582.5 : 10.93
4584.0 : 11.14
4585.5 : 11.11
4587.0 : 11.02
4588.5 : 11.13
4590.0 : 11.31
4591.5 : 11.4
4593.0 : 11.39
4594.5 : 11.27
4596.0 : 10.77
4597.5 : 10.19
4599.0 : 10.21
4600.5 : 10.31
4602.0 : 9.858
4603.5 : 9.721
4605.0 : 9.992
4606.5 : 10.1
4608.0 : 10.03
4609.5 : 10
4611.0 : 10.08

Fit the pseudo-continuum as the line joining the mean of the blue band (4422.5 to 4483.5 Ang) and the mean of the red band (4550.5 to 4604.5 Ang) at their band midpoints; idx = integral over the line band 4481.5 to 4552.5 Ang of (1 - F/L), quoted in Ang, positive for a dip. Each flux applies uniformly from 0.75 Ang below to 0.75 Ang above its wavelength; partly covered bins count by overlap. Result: -1.4 Ang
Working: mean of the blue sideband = 10.8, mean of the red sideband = 10.8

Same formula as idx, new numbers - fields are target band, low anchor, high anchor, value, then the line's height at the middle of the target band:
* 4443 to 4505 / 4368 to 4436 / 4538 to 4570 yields -1.9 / 10.6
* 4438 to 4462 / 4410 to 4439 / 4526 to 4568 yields -0.2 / 10.5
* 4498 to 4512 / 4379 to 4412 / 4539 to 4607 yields -1.1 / 10.7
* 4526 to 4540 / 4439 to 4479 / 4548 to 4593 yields 1.0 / 10.9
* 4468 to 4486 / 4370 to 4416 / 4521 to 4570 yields -1.0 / 10.5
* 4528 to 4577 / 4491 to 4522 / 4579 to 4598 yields 2.4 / 11.2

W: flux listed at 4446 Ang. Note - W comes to 10.26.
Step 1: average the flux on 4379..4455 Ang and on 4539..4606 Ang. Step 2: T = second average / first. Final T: 1.03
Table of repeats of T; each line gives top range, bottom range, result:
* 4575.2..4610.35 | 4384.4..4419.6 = 1.02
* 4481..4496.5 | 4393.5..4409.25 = 1.05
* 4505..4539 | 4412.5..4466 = 1.04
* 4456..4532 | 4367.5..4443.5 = 1.05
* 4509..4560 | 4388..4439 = 1.02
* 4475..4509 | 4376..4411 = 1.07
